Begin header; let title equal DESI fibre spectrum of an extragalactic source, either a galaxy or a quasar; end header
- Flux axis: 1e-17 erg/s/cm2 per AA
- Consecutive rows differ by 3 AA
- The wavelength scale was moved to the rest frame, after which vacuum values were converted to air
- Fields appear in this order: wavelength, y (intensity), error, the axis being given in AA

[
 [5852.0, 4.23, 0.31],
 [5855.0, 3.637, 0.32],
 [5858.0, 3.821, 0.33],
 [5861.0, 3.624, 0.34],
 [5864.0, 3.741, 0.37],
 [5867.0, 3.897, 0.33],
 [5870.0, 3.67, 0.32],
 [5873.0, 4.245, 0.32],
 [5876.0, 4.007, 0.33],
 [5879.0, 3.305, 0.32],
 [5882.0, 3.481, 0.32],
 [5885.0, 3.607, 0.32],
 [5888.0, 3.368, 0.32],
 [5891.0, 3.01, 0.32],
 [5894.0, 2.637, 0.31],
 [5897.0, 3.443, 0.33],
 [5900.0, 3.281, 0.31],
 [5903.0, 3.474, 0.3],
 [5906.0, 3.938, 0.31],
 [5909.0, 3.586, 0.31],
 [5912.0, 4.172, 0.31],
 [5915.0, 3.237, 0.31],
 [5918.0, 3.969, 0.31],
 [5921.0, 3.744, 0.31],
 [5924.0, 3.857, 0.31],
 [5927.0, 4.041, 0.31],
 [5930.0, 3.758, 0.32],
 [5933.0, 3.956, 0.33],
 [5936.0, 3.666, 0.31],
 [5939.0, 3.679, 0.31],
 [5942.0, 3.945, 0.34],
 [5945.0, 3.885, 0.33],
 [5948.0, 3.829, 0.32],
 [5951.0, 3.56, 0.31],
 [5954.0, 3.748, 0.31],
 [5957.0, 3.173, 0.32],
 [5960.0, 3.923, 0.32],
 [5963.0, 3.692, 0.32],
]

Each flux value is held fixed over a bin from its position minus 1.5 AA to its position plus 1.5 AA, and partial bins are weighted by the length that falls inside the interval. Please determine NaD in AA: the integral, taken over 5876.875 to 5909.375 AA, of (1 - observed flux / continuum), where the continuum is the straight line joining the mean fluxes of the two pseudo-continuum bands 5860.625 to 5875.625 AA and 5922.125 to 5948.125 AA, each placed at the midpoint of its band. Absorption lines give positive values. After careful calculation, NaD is 4.0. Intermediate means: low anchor 3.86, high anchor 3.85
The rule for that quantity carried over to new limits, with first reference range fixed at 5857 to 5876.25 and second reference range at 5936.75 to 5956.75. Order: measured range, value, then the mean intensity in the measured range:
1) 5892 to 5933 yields 1.6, 3.63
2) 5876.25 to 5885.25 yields 0.7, 3.52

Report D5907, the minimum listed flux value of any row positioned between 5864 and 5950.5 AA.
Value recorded 2.637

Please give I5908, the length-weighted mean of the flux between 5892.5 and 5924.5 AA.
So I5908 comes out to 3.57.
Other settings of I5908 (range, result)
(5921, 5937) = 3.85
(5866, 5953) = 3.66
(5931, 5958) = 3.73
